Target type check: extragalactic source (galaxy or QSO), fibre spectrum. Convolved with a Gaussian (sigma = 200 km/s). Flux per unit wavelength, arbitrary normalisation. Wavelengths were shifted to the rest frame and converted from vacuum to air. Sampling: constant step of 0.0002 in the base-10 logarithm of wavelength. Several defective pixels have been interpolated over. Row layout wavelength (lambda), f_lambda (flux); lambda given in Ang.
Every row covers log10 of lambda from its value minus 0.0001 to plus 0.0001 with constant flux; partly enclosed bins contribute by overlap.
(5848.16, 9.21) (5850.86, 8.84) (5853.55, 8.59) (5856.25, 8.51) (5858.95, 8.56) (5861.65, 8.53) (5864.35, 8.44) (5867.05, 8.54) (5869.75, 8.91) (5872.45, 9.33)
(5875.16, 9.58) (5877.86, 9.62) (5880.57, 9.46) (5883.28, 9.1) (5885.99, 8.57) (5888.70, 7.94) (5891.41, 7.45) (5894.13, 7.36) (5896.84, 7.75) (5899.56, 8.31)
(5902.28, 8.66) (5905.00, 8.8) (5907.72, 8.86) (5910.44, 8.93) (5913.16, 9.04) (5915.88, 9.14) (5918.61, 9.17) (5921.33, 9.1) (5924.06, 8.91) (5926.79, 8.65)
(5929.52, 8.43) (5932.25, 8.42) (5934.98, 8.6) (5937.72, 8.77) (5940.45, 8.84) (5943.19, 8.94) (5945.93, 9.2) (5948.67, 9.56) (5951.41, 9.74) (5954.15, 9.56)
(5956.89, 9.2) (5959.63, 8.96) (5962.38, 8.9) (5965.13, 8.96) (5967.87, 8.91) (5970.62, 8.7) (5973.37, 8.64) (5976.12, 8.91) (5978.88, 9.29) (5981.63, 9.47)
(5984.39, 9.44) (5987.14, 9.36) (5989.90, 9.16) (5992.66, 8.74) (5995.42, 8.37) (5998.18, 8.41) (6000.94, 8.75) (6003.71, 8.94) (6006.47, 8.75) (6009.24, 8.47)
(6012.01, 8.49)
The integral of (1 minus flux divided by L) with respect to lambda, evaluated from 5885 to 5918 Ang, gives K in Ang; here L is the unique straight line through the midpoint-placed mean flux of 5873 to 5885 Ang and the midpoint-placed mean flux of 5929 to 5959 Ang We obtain 3.1 Ang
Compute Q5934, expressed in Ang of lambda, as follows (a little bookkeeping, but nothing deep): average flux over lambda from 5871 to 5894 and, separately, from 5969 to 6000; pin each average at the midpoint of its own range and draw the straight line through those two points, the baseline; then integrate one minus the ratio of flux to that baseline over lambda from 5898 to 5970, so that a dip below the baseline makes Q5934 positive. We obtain -0.51 Ang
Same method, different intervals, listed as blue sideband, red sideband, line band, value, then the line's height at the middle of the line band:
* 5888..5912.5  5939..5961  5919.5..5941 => 0.3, 8.86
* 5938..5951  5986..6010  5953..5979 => 0.0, 9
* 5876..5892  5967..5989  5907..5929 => -0.2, 8.89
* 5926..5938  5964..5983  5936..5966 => -1.4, 8.75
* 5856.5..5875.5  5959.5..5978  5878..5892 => 0.2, 8.8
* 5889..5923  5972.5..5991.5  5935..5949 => -0.2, 8.84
